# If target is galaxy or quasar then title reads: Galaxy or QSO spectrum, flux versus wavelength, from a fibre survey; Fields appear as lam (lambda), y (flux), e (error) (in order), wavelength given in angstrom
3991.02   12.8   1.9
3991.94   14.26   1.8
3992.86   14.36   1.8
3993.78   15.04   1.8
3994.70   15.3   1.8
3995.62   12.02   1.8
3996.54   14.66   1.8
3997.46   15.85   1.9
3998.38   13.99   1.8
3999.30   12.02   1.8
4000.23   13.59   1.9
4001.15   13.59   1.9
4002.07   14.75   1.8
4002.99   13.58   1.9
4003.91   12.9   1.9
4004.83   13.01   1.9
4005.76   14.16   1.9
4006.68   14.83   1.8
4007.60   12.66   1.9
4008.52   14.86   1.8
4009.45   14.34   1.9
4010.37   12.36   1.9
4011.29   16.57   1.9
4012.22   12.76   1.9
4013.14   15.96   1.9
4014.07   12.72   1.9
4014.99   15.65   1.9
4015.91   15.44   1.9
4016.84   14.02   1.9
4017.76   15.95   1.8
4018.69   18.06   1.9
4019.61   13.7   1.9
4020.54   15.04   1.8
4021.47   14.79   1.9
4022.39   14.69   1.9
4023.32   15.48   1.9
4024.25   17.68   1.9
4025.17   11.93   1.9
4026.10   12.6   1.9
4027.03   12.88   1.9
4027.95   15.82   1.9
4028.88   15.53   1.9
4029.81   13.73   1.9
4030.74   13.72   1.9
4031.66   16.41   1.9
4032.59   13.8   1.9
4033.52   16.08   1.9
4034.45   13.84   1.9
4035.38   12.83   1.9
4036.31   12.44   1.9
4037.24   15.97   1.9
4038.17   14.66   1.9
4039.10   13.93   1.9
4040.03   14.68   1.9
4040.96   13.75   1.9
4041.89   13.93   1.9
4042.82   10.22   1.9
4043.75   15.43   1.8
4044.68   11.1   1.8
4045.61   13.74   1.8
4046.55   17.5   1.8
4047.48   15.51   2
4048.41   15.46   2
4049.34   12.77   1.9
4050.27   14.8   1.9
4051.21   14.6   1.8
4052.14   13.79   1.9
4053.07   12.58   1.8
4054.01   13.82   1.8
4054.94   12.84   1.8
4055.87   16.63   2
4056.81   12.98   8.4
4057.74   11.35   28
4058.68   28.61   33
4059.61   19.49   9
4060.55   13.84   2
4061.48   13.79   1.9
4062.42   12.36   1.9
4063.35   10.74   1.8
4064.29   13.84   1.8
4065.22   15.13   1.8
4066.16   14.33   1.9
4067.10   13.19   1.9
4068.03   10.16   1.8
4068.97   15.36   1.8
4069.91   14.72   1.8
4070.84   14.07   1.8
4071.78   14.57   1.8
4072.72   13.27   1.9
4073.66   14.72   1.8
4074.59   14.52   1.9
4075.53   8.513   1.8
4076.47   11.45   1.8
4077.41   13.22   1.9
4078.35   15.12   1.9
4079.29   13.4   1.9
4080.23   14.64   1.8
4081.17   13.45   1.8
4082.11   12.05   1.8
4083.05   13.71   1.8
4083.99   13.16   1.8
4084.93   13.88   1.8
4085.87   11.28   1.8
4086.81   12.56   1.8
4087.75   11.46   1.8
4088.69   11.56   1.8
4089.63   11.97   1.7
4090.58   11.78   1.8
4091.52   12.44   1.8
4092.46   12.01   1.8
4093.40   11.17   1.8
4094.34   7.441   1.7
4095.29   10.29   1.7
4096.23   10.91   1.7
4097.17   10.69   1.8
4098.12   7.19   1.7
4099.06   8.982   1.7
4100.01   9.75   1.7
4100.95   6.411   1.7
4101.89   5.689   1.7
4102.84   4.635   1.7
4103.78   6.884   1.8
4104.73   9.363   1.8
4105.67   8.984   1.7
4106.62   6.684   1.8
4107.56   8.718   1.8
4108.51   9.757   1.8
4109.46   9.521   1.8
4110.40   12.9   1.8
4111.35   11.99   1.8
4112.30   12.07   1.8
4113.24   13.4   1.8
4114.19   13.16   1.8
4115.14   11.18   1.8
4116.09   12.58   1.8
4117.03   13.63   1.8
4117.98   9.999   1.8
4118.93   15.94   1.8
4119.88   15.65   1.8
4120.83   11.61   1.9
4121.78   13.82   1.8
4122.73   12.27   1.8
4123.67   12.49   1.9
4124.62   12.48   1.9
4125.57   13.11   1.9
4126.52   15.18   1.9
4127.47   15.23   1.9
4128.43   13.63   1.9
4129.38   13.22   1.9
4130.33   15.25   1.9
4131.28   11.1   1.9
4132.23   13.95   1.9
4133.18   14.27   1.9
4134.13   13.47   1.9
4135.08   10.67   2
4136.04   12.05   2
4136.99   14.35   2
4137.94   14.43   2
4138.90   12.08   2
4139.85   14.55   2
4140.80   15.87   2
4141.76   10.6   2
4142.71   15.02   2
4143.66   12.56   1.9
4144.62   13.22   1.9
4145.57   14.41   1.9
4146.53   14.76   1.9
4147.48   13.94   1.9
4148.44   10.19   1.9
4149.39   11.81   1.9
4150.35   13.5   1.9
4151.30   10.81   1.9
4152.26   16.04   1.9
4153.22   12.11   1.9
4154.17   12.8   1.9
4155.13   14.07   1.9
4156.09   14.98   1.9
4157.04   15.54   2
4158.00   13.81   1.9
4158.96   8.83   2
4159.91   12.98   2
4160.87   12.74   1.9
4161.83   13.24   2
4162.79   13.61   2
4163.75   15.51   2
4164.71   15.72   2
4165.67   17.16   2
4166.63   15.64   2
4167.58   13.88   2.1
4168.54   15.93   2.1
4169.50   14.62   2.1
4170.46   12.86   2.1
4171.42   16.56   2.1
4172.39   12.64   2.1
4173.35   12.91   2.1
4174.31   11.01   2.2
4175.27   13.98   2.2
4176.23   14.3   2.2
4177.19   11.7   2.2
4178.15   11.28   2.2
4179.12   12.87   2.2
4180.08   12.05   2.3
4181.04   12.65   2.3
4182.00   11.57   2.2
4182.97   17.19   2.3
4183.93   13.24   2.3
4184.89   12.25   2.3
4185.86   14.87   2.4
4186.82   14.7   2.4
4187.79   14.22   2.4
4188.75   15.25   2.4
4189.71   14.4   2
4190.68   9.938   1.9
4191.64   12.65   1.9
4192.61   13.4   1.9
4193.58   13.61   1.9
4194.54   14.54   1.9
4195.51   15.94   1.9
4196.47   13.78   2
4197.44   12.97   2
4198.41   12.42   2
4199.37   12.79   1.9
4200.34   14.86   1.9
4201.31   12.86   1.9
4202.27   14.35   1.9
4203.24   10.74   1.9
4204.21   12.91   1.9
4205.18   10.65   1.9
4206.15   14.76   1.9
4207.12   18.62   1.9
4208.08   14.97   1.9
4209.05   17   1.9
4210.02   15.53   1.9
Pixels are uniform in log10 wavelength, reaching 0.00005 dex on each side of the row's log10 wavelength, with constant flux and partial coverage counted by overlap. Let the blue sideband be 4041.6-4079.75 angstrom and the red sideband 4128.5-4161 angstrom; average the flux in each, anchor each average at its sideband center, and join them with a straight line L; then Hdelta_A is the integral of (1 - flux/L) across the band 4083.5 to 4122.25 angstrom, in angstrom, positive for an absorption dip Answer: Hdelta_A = 8.1 angstrom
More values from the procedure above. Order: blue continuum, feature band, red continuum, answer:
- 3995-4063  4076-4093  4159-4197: 1.7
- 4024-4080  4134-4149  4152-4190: 0.7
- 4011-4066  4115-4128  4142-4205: 0.6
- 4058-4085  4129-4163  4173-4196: 0.9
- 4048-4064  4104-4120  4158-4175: 3.3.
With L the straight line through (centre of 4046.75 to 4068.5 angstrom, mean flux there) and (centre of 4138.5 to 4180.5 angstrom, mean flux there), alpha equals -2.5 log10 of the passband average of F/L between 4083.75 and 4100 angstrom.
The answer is 0.27 mag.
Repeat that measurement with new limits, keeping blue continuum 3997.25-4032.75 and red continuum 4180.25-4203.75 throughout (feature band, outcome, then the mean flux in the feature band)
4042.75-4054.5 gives 0.01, 14.1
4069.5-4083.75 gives 0.05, 13.4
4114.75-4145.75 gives 0.04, 13.3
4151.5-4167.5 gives -0.02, 14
